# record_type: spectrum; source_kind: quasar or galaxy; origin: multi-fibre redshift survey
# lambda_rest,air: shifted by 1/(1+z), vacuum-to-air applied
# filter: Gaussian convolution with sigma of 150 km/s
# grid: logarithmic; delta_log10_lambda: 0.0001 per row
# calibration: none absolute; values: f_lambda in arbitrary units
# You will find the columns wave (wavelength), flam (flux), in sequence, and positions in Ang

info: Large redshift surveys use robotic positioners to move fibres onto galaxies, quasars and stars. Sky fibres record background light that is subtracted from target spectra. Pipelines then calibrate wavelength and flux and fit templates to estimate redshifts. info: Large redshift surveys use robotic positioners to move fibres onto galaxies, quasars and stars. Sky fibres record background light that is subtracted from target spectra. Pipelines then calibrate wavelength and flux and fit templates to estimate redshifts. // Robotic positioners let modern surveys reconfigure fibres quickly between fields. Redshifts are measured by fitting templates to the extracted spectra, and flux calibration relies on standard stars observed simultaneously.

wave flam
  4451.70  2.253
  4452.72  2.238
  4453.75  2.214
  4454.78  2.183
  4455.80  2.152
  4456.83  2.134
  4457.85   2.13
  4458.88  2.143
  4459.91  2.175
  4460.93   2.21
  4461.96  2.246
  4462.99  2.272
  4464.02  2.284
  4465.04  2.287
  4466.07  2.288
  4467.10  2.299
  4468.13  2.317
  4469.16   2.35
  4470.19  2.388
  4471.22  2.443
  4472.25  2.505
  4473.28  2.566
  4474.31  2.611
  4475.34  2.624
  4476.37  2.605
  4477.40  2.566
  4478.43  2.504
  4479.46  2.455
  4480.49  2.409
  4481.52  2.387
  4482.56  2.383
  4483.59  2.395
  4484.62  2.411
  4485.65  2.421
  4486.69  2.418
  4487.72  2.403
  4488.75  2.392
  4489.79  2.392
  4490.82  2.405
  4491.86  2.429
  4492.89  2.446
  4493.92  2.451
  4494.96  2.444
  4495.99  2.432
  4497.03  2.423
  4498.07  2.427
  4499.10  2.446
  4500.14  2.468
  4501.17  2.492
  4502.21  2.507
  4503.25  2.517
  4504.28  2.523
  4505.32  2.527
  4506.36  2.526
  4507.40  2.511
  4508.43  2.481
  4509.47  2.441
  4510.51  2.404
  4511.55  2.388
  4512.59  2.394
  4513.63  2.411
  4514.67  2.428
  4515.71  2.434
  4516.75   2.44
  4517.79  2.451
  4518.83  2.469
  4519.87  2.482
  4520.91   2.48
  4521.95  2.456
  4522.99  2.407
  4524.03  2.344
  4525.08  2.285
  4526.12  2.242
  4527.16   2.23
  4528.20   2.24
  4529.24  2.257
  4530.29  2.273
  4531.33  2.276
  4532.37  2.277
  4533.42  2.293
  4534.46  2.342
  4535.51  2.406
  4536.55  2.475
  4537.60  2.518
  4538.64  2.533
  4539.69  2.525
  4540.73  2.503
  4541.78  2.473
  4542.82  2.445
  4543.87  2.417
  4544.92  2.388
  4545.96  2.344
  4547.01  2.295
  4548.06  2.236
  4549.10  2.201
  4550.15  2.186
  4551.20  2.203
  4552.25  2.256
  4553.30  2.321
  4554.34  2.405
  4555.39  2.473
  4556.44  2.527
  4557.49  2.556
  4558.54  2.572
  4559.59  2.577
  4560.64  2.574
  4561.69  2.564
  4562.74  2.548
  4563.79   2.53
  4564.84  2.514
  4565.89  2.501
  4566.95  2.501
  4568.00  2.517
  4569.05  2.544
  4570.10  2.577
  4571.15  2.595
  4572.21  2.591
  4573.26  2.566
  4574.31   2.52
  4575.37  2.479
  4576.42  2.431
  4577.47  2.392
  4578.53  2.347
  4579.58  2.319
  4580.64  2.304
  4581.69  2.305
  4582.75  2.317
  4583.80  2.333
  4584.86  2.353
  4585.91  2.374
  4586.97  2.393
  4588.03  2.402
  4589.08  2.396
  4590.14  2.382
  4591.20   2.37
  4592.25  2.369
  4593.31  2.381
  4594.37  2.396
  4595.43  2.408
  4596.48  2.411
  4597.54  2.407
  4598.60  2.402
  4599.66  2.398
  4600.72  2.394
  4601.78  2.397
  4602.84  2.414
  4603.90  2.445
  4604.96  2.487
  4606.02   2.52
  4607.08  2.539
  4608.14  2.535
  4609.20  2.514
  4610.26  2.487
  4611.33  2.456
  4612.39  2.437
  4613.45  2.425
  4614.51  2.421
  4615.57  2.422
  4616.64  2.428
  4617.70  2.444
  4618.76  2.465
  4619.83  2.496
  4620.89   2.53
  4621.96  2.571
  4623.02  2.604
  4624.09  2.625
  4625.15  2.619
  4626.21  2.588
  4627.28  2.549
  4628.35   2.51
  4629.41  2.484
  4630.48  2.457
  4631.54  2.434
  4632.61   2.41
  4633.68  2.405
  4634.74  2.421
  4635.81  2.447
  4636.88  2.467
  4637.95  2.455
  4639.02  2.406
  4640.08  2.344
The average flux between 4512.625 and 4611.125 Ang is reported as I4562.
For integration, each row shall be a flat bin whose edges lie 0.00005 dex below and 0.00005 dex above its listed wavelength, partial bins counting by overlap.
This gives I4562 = 2.42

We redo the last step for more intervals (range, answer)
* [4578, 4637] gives 2.44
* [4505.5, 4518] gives 2.44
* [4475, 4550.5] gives 2.42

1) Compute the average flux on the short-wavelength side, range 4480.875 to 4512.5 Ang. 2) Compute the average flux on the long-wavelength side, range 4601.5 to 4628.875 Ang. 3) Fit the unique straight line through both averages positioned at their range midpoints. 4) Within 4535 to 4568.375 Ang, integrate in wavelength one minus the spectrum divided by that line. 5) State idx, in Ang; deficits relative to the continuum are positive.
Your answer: 0.38 Ang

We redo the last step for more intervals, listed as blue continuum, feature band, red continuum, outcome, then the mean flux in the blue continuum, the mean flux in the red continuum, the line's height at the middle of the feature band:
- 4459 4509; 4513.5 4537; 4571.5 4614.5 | 0.6 Ang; 2.42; 2.42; 2.42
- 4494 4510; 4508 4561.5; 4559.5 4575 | 2.5 Ang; 2.48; 2.55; 2.51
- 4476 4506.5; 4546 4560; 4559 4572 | 0.9 Ang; 2.45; 2.55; 2.53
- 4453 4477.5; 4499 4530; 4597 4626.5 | -0.6 Ang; 2.33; 2.48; 2.38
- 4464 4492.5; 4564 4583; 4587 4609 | -0.3 Ang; 2.43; 2.42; 2.42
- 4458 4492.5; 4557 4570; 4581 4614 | -0.7 Ang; 2.39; 2.41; 2.41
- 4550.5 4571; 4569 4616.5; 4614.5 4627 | 1.5 Ang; 2.49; 2.52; 2.51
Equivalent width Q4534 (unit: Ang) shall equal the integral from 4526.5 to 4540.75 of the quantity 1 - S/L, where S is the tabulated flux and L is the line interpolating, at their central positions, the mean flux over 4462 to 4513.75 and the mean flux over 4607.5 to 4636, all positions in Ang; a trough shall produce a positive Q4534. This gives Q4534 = 0.5 Ang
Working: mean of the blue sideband 2.44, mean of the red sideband 2.49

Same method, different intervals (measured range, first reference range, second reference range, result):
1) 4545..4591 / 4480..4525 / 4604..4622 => 0.7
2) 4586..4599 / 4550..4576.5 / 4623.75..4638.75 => 0.5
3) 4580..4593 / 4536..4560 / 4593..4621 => 0.4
